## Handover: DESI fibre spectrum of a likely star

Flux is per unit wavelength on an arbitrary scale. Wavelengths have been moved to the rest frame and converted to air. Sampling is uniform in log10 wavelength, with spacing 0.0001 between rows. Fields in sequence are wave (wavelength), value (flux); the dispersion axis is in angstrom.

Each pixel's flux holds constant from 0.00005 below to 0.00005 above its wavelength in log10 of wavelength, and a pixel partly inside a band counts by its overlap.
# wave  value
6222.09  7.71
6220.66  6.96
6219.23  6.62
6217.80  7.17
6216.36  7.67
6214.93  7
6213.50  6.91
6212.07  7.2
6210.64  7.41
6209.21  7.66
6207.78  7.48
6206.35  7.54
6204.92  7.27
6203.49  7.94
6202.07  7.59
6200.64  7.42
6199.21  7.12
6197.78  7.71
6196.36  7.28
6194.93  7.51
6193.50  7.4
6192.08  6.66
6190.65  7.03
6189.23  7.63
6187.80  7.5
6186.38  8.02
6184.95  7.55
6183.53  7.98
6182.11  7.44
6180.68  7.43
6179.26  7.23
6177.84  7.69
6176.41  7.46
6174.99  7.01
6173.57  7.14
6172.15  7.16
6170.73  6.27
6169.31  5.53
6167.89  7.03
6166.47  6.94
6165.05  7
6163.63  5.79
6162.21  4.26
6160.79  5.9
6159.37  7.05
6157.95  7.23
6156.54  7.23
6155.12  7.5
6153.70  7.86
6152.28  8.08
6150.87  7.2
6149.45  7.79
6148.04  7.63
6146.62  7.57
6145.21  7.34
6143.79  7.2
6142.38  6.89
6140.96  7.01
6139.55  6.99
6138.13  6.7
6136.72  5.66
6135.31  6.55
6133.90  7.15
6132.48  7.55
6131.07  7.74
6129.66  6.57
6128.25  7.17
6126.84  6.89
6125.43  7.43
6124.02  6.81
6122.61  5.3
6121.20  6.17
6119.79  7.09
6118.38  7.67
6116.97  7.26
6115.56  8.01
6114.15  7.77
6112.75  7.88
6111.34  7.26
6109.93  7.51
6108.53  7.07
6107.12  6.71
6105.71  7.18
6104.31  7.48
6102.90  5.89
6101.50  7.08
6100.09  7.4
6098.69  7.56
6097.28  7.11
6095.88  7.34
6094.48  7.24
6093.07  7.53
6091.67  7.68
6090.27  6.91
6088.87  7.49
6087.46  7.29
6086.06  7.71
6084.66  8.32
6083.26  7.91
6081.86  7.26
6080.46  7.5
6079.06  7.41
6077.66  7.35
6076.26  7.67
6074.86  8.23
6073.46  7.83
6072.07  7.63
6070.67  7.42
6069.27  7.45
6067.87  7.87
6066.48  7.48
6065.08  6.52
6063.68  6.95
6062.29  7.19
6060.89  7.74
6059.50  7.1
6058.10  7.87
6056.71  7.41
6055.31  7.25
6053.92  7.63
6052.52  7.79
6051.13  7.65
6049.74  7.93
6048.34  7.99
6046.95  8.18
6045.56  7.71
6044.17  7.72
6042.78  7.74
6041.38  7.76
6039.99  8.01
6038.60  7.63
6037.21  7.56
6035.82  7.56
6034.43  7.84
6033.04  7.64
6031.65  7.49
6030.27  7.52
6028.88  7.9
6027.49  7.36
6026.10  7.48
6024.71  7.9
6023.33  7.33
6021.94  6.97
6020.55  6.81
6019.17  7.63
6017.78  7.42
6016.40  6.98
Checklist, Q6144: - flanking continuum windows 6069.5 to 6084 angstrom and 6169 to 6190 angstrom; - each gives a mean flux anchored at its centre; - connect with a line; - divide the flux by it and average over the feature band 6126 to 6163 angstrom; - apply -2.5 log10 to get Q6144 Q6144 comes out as 0.06 mag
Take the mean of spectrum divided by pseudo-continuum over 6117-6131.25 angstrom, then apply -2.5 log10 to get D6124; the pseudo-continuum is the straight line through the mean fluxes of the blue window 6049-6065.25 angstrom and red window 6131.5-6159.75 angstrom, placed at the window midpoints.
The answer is 0.062 mag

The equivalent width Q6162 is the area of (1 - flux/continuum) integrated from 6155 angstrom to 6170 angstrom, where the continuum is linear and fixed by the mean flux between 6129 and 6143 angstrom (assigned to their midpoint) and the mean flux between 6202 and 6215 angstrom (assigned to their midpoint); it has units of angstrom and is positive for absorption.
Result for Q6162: 1.30 angstrom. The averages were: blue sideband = 6.88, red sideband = 7.41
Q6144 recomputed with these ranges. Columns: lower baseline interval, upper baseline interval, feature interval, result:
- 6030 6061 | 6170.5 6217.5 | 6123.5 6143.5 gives 0.08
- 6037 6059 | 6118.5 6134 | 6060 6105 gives -0.01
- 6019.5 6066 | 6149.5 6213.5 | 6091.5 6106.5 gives 0.03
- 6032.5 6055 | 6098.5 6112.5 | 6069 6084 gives -0.03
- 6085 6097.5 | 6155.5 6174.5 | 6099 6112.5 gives 0.02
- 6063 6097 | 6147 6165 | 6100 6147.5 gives 0.02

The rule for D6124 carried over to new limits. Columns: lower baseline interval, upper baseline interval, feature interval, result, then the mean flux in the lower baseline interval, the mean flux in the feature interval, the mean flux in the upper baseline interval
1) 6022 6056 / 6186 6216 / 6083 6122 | 0.035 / 7.68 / 7.33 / 7.39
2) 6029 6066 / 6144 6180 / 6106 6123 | 0.011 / 7.6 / 7.17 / 7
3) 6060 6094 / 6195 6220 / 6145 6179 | 0.064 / 7.51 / 6.98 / 7.36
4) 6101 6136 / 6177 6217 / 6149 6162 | 0.010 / 7.09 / 7.19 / 7.44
